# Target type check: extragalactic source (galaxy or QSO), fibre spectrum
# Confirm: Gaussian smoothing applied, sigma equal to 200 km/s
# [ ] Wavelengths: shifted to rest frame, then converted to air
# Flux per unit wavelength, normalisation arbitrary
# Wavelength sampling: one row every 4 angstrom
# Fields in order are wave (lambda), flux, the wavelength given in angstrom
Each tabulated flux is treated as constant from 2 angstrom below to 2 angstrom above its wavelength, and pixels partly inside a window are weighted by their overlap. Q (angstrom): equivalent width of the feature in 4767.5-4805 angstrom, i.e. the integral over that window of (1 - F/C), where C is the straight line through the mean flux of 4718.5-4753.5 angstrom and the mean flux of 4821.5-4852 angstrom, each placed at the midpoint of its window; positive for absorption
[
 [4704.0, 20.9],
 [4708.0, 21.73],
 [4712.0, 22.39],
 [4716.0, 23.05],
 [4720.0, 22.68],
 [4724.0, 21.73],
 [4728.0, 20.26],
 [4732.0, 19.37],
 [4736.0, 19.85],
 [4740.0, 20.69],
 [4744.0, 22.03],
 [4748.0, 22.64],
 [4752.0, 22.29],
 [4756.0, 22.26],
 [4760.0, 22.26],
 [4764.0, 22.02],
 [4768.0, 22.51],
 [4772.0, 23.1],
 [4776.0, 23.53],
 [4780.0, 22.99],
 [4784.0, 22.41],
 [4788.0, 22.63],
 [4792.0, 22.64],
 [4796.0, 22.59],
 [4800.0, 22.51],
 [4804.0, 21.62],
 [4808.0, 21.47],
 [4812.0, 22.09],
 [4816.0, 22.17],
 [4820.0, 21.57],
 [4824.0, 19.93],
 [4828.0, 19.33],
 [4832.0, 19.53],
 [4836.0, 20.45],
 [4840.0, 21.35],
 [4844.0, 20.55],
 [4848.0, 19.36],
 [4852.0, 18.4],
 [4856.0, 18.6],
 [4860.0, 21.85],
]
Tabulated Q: -3.8 angstrom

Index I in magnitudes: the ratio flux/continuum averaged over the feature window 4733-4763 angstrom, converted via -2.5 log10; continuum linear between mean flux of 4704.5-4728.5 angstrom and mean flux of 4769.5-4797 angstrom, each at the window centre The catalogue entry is 0.037 mag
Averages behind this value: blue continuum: 22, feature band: 21.6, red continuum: 22.8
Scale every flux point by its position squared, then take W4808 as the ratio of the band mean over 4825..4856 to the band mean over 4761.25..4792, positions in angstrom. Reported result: 0.89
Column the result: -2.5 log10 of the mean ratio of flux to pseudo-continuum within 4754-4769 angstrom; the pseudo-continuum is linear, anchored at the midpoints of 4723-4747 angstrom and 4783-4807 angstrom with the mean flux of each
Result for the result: -0.04 mag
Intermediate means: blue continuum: 20.7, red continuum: 22.4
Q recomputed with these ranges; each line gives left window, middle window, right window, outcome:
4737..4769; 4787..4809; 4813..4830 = -1.1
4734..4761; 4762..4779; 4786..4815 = -0.7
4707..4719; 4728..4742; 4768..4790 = 1.6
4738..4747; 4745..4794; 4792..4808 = -1.7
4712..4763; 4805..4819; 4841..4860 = -1.1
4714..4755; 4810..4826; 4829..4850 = -0.8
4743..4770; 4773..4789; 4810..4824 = -0.6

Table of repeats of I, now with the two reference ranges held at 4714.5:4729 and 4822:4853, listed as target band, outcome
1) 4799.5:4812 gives -0.069 mag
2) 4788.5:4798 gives -0.095 mag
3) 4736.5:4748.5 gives 0.010 mag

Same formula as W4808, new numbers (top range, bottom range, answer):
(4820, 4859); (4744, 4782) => 0.91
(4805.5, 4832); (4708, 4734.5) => 1.01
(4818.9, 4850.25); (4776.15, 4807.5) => 0.91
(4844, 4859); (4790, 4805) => 0.88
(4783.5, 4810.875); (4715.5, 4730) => 1.05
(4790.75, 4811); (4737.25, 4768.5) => 1.03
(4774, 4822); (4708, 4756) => 1.06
